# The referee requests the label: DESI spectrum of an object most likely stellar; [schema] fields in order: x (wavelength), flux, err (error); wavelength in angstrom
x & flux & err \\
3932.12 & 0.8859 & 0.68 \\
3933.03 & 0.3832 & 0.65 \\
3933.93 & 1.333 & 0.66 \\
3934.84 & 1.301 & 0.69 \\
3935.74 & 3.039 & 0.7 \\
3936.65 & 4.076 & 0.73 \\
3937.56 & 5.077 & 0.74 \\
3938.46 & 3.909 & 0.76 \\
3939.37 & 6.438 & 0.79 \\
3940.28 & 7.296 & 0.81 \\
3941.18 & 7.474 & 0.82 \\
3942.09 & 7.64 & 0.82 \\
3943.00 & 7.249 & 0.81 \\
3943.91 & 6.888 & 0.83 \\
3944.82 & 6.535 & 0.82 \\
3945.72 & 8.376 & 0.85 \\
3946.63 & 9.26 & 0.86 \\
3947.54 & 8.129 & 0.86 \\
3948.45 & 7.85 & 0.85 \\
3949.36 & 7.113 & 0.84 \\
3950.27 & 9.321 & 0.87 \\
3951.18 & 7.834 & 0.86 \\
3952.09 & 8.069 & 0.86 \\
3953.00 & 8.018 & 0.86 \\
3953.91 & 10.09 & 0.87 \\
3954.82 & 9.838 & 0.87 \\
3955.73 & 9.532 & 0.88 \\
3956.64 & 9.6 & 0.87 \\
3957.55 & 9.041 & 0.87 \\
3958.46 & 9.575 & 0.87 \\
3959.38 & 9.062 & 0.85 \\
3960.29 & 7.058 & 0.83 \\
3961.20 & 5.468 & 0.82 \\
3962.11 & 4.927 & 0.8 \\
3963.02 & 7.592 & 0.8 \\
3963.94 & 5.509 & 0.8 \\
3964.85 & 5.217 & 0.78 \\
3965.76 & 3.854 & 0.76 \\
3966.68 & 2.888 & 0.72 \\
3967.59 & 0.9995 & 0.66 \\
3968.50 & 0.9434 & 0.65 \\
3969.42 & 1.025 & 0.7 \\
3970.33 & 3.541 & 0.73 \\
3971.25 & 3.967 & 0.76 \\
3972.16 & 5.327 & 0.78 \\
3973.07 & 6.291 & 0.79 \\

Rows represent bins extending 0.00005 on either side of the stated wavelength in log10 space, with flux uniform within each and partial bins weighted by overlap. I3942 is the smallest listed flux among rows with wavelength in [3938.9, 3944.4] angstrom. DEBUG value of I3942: 6.438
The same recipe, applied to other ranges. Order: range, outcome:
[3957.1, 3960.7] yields 7.058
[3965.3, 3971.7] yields 0.9434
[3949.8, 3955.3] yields 7.834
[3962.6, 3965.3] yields 5.217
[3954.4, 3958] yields 9.041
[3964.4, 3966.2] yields 3.854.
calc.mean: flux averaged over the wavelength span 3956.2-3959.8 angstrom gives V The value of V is 9.31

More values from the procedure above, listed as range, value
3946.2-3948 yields 8.67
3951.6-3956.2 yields 9.11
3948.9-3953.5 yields 8.09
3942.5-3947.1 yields 7.66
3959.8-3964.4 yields 6.14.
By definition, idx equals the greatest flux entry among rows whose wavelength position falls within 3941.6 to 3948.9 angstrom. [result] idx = 9.26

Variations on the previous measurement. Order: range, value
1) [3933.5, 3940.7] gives 7.296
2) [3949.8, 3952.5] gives 9.321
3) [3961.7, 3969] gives 7.592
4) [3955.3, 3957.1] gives 9.6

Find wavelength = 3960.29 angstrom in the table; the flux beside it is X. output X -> 7.058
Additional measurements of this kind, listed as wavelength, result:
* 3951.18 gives 7.834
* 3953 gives 8.018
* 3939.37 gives 6.438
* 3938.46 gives 3.909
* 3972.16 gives 5.327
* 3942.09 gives 7.64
